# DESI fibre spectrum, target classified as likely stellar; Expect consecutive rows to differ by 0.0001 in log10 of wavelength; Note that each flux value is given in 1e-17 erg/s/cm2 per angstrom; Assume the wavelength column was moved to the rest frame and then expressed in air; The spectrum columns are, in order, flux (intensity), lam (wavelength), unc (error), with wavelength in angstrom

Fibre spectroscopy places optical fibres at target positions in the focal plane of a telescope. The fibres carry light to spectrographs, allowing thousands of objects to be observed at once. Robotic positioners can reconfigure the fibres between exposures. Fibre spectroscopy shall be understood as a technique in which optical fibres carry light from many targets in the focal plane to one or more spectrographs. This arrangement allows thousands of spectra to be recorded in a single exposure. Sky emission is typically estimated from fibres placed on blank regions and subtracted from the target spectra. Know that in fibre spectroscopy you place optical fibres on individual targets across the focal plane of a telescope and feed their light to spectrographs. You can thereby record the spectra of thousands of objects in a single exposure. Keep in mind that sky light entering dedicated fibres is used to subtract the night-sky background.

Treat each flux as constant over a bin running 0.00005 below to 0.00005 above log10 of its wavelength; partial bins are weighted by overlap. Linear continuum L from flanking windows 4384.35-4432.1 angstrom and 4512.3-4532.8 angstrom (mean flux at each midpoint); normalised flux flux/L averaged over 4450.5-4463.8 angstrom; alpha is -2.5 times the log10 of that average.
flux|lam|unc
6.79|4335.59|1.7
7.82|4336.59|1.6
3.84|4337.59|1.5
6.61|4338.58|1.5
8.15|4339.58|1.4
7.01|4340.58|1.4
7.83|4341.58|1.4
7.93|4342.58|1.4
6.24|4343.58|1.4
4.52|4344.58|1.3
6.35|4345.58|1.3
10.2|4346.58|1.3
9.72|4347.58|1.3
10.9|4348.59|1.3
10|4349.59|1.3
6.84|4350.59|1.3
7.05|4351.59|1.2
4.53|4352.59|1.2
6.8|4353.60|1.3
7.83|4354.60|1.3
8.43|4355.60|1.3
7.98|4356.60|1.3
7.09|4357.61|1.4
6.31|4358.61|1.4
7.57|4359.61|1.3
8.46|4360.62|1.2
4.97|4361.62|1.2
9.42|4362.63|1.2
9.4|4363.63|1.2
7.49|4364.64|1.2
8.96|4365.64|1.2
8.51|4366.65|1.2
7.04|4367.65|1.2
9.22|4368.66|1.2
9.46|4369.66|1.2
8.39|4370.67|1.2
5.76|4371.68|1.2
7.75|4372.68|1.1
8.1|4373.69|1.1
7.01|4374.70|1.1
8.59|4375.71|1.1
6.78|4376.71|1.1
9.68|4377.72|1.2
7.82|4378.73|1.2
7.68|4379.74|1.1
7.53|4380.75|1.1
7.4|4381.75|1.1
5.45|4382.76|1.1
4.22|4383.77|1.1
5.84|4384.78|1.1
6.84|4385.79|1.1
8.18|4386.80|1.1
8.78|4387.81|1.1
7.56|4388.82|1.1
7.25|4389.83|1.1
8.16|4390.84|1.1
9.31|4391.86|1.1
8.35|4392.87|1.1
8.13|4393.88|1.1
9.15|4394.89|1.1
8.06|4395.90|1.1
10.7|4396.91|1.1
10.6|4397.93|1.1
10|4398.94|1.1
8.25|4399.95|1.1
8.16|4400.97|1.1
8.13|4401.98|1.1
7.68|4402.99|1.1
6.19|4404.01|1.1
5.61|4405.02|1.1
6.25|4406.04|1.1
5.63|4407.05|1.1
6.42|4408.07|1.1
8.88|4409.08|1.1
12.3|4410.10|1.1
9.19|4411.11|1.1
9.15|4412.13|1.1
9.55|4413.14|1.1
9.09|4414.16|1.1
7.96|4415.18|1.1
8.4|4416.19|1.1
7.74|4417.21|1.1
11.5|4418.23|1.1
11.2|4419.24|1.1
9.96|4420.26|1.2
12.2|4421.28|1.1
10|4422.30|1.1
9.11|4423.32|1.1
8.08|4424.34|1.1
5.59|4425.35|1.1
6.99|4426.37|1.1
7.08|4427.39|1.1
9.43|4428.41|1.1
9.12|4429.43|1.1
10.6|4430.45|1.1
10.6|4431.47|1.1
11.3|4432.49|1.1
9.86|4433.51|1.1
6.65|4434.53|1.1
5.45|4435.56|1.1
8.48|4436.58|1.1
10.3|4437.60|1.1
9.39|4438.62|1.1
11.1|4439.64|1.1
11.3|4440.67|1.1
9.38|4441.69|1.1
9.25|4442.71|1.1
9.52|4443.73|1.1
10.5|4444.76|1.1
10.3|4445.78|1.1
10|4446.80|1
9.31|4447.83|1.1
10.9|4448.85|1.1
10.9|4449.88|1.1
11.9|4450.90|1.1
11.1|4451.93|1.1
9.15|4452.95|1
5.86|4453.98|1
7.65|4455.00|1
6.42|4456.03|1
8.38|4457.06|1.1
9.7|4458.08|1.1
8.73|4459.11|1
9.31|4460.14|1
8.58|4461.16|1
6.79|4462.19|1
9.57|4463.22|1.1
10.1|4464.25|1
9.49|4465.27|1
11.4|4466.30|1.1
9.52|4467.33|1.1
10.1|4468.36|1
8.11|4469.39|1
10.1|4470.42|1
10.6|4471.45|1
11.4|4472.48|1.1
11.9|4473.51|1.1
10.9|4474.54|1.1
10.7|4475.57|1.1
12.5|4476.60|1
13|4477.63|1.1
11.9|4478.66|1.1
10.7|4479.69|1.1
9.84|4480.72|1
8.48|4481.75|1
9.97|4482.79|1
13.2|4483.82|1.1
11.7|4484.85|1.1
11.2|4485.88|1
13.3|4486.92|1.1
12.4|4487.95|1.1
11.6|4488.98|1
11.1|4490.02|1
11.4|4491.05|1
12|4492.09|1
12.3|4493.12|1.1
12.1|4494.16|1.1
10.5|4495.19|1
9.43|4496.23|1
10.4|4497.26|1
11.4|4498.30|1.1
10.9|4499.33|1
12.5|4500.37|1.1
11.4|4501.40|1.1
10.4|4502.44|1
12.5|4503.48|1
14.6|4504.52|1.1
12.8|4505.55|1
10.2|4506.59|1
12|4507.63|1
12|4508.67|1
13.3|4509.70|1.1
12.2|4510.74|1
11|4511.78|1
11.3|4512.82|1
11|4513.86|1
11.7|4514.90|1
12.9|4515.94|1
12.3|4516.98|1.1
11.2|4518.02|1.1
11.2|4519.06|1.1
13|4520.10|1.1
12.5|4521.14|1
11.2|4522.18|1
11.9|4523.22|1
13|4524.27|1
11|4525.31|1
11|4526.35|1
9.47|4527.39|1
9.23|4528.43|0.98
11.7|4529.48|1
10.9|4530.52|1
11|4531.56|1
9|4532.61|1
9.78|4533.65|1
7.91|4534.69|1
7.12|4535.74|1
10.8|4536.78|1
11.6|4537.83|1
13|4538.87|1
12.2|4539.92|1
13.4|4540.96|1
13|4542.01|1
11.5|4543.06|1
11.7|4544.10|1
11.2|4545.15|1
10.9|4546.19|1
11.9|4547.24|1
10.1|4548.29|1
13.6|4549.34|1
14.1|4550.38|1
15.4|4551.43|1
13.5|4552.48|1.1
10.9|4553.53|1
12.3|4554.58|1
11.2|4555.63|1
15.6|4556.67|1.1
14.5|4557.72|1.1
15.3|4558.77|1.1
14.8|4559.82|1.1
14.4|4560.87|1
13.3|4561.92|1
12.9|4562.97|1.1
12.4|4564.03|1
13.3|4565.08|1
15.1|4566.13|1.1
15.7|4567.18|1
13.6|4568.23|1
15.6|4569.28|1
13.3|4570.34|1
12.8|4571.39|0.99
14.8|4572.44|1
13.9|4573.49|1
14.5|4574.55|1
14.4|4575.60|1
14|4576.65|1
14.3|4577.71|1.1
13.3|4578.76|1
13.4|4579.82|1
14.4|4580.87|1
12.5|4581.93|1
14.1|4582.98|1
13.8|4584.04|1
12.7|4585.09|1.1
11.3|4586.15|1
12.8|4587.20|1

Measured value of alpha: 0.128 mag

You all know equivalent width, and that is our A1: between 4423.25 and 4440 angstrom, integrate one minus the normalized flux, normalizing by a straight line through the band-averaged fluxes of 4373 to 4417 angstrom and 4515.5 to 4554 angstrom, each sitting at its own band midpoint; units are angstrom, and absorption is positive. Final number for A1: 0.3 angstrom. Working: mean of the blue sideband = 8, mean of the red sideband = 11.5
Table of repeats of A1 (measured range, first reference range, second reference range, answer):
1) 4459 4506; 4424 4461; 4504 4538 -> -3.2 angstrom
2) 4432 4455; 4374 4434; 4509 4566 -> -0.3 angstrom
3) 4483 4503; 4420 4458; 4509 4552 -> -1.7 angstrom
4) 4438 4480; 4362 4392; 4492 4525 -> 1.3 angstrom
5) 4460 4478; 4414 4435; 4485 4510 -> 0.9 angstrom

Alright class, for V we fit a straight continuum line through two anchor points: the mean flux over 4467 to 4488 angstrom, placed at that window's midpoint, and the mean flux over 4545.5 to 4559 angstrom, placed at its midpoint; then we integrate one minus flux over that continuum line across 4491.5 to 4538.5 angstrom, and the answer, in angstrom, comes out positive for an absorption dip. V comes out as 2.7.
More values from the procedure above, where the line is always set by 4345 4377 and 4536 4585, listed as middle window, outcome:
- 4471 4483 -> 0.0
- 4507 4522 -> 0.1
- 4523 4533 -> 1.3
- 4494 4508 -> 0.2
